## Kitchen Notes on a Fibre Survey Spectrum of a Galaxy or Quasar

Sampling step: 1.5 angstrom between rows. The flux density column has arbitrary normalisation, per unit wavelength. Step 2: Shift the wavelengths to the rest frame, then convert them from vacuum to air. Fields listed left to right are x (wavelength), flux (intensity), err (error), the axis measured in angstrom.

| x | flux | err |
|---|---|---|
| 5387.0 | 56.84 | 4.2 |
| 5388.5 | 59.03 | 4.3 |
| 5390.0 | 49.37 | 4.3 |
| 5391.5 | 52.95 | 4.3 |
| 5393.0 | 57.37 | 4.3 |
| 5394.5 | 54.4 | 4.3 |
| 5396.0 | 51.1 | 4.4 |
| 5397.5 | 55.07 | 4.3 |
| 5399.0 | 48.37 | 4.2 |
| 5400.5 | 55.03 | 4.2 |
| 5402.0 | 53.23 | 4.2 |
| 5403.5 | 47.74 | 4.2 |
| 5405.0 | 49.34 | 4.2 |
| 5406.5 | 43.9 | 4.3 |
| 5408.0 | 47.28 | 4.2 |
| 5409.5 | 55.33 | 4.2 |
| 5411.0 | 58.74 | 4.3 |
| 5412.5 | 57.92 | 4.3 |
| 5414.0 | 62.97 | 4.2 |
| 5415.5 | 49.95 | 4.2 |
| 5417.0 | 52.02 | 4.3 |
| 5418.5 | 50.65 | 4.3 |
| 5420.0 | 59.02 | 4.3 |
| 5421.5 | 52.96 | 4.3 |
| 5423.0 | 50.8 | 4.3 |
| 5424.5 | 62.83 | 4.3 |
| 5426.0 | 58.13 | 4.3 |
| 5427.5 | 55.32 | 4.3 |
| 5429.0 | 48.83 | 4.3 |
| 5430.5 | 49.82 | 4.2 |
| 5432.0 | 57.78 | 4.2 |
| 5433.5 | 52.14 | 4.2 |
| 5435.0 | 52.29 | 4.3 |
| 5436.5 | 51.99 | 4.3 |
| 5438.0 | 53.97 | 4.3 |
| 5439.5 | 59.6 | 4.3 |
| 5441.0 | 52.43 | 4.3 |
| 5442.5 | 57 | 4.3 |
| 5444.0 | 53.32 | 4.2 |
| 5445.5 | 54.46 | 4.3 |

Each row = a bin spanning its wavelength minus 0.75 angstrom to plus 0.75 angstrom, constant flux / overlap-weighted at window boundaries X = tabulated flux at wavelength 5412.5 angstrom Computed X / 57.92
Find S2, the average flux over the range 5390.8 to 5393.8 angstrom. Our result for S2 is 55.2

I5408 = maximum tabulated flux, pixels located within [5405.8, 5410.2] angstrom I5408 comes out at 55.33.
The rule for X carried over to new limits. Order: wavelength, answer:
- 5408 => 47.28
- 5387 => 56.84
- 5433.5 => 52.14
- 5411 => 58.74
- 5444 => 53.32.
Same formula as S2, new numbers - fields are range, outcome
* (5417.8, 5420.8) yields 54.9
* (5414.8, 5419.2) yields 50.9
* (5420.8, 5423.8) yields 52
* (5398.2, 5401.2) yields 51.7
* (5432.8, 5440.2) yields 54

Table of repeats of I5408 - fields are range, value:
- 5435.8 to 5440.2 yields 59.6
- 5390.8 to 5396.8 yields 57.37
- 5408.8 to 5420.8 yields 62.97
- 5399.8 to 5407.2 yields 55.03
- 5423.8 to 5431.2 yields 62.83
